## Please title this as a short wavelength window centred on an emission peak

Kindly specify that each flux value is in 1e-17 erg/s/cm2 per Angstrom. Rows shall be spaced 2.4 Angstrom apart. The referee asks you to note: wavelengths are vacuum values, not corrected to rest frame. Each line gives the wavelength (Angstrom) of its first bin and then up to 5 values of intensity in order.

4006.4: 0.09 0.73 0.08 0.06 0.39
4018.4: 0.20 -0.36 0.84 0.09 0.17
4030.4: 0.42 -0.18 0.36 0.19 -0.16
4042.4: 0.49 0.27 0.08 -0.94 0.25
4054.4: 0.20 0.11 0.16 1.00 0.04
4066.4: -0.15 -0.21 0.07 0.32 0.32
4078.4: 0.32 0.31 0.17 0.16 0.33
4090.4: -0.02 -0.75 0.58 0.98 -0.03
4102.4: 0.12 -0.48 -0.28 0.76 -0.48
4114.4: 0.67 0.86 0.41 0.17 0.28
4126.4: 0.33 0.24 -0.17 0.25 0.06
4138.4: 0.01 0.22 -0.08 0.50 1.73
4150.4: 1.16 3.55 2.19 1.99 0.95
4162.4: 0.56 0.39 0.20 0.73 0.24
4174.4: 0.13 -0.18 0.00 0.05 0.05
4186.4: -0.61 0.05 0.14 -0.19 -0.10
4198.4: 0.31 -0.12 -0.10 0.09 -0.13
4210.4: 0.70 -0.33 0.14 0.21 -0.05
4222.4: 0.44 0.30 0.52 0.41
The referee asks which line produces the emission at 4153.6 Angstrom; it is Ly-alpha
